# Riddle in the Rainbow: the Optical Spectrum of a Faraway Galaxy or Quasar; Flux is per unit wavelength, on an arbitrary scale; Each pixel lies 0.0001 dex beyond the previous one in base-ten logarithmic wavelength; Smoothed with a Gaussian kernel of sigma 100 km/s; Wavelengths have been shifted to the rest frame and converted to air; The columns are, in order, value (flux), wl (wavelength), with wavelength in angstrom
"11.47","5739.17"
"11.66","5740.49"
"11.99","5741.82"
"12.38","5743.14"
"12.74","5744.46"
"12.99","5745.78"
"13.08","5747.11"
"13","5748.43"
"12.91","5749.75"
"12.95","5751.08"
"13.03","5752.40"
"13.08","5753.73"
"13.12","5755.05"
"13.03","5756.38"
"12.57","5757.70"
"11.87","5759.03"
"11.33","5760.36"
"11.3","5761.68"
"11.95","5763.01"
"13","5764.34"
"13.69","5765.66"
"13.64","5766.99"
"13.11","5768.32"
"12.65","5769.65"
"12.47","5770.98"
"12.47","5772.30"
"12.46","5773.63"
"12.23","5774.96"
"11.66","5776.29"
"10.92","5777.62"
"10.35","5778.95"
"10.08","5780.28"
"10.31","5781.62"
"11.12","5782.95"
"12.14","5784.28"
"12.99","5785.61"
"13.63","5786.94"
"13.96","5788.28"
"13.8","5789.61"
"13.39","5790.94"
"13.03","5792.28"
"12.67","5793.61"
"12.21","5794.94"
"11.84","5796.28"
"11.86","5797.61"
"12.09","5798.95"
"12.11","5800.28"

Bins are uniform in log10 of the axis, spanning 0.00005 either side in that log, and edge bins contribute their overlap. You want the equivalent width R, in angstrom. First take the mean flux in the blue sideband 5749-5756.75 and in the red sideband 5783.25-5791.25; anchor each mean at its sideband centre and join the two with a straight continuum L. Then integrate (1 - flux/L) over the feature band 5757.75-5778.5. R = 1.3 angstrom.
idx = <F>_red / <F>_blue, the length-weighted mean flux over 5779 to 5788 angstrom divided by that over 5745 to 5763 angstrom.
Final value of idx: 0.9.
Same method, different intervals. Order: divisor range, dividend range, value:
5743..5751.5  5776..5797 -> 0.94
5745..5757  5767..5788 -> 0.92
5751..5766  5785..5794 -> 1.07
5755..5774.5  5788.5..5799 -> 1.01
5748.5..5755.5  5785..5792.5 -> 1.04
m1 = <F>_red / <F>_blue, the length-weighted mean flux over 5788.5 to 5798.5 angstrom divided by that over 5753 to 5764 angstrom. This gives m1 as 1.0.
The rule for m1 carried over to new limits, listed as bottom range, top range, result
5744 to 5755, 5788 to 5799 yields 0.98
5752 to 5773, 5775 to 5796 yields 0.96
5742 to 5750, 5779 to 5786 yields 0.87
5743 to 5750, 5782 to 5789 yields 0.98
